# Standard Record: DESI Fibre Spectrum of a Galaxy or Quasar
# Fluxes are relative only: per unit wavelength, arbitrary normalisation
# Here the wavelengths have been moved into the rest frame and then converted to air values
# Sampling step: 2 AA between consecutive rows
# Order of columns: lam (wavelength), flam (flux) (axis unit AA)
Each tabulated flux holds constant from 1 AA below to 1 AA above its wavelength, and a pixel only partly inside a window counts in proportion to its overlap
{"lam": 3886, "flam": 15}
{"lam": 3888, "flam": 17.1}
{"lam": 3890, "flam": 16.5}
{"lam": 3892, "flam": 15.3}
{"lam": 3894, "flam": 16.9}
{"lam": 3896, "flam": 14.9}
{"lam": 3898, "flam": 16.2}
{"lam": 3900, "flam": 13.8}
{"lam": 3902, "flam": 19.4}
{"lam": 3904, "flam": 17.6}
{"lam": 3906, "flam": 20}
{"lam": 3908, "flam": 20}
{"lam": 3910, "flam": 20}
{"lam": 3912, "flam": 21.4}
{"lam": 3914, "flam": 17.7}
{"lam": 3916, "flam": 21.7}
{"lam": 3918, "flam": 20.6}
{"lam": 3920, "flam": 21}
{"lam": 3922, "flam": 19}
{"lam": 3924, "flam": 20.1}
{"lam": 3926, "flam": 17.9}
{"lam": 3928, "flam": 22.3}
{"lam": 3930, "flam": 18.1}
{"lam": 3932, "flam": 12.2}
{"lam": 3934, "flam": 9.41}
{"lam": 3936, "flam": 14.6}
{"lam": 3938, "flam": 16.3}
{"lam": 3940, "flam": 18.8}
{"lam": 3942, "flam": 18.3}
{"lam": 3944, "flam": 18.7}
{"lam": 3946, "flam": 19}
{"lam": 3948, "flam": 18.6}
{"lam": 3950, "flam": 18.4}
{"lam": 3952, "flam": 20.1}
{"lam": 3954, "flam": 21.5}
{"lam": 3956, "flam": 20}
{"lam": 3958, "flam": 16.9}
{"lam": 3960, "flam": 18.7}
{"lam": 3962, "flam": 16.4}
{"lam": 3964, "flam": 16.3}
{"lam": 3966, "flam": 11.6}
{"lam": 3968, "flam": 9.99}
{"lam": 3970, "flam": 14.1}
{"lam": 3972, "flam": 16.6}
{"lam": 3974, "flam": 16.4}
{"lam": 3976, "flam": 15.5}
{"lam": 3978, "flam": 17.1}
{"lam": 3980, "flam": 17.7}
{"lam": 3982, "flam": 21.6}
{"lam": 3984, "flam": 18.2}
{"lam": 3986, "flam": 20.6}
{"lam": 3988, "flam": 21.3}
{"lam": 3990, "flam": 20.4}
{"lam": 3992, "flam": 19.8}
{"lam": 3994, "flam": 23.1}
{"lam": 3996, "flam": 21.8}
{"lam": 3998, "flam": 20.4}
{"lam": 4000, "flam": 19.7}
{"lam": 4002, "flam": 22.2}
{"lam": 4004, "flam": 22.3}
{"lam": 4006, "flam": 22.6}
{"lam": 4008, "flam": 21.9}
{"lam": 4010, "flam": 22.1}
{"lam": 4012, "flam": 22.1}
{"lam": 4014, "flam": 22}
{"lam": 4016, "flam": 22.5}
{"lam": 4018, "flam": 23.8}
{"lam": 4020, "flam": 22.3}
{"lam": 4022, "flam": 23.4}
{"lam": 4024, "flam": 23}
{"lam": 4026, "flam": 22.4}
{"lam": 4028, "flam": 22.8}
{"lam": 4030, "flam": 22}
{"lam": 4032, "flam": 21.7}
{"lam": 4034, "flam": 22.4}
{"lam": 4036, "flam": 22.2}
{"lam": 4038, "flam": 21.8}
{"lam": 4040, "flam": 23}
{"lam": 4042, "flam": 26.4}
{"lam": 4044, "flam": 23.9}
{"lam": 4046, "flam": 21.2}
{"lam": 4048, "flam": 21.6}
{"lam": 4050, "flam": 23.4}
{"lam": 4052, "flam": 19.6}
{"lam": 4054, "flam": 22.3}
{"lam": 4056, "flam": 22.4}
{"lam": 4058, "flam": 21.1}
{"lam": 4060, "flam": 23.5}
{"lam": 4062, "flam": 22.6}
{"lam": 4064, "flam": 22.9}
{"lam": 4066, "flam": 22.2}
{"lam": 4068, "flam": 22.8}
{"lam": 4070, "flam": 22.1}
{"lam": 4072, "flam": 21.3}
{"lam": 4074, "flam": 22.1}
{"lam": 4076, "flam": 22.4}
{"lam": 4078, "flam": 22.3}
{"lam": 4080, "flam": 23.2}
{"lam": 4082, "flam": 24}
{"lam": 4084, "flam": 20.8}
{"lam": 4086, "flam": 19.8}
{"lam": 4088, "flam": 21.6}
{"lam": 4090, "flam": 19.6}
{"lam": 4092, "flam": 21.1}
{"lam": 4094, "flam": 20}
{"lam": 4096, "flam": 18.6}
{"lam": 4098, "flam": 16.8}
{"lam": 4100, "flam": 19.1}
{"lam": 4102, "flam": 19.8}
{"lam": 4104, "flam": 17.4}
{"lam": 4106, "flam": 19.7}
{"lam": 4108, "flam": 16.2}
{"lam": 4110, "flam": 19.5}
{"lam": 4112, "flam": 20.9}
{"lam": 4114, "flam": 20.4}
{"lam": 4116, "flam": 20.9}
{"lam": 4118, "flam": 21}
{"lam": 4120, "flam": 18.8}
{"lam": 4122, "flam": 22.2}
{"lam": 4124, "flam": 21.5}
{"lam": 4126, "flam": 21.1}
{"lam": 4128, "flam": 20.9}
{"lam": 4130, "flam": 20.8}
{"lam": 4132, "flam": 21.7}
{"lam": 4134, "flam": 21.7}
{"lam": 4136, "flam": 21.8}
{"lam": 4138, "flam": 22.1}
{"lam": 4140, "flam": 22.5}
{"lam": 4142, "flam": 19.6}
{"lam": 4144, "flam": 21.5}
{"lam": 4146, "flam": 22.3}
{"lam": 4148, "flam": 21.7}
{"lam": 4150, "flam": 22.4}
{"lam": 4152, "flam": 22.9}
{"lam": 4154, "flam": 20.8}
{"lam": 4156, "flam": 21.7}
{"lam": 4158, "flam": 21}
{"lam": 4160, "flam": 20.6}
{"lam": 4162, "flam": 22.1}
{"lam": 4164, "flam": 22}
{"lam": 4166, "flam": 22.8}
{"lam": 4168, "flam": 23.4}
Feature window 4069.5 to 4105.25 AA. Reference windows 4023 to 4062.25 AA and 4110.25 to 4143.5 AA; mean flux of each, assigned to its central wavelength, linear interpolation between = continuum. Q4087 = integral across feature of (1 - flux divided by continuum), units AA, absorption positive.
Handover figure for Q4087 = 1.8 AA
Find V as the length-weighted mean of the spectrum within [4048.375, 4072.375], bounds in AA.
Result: 22.2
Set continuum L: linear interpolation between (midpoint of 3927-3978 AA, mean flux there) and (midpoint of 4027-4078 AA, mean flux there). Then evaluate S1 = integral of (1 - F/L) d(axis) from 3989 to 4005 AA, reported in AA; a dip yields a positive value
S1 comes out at -1.6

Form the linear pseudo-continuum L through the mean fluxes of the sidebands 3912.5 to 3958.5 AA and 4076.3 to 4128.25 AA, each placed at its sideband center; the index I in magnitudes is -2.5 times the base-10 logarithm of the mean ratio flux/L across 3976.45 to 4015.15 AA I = -0.10 mag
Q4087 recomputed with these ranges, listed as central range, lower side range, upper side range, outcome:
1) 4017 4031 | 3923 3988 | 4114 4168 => -2.94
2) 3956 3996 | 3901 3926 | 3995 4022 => 6.83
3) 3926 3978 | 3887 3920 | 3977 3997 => 6.79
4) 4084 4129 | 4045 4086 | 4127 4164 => 4.04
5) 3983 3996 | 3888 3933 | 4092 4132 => -1.22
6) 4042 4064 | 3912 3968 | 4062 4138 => -2.69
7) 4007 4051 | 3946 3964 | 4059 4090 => -3.80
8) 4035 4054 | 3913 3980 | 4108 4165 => -3.13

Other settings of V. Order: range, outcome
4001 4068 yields 22.5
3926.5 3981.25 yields 16.8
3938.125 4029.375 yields 19.6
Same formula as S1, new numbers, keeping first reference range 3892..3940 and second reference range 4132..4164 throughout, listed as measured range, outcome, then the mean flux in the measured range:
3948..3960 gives -0.5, 19.3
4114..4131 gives 0.3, 20.9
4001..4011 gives -1.5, 22.2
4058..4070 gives -1.4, 22.6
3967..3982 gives 2.4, 15.8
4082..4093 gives -0.1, 20.9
